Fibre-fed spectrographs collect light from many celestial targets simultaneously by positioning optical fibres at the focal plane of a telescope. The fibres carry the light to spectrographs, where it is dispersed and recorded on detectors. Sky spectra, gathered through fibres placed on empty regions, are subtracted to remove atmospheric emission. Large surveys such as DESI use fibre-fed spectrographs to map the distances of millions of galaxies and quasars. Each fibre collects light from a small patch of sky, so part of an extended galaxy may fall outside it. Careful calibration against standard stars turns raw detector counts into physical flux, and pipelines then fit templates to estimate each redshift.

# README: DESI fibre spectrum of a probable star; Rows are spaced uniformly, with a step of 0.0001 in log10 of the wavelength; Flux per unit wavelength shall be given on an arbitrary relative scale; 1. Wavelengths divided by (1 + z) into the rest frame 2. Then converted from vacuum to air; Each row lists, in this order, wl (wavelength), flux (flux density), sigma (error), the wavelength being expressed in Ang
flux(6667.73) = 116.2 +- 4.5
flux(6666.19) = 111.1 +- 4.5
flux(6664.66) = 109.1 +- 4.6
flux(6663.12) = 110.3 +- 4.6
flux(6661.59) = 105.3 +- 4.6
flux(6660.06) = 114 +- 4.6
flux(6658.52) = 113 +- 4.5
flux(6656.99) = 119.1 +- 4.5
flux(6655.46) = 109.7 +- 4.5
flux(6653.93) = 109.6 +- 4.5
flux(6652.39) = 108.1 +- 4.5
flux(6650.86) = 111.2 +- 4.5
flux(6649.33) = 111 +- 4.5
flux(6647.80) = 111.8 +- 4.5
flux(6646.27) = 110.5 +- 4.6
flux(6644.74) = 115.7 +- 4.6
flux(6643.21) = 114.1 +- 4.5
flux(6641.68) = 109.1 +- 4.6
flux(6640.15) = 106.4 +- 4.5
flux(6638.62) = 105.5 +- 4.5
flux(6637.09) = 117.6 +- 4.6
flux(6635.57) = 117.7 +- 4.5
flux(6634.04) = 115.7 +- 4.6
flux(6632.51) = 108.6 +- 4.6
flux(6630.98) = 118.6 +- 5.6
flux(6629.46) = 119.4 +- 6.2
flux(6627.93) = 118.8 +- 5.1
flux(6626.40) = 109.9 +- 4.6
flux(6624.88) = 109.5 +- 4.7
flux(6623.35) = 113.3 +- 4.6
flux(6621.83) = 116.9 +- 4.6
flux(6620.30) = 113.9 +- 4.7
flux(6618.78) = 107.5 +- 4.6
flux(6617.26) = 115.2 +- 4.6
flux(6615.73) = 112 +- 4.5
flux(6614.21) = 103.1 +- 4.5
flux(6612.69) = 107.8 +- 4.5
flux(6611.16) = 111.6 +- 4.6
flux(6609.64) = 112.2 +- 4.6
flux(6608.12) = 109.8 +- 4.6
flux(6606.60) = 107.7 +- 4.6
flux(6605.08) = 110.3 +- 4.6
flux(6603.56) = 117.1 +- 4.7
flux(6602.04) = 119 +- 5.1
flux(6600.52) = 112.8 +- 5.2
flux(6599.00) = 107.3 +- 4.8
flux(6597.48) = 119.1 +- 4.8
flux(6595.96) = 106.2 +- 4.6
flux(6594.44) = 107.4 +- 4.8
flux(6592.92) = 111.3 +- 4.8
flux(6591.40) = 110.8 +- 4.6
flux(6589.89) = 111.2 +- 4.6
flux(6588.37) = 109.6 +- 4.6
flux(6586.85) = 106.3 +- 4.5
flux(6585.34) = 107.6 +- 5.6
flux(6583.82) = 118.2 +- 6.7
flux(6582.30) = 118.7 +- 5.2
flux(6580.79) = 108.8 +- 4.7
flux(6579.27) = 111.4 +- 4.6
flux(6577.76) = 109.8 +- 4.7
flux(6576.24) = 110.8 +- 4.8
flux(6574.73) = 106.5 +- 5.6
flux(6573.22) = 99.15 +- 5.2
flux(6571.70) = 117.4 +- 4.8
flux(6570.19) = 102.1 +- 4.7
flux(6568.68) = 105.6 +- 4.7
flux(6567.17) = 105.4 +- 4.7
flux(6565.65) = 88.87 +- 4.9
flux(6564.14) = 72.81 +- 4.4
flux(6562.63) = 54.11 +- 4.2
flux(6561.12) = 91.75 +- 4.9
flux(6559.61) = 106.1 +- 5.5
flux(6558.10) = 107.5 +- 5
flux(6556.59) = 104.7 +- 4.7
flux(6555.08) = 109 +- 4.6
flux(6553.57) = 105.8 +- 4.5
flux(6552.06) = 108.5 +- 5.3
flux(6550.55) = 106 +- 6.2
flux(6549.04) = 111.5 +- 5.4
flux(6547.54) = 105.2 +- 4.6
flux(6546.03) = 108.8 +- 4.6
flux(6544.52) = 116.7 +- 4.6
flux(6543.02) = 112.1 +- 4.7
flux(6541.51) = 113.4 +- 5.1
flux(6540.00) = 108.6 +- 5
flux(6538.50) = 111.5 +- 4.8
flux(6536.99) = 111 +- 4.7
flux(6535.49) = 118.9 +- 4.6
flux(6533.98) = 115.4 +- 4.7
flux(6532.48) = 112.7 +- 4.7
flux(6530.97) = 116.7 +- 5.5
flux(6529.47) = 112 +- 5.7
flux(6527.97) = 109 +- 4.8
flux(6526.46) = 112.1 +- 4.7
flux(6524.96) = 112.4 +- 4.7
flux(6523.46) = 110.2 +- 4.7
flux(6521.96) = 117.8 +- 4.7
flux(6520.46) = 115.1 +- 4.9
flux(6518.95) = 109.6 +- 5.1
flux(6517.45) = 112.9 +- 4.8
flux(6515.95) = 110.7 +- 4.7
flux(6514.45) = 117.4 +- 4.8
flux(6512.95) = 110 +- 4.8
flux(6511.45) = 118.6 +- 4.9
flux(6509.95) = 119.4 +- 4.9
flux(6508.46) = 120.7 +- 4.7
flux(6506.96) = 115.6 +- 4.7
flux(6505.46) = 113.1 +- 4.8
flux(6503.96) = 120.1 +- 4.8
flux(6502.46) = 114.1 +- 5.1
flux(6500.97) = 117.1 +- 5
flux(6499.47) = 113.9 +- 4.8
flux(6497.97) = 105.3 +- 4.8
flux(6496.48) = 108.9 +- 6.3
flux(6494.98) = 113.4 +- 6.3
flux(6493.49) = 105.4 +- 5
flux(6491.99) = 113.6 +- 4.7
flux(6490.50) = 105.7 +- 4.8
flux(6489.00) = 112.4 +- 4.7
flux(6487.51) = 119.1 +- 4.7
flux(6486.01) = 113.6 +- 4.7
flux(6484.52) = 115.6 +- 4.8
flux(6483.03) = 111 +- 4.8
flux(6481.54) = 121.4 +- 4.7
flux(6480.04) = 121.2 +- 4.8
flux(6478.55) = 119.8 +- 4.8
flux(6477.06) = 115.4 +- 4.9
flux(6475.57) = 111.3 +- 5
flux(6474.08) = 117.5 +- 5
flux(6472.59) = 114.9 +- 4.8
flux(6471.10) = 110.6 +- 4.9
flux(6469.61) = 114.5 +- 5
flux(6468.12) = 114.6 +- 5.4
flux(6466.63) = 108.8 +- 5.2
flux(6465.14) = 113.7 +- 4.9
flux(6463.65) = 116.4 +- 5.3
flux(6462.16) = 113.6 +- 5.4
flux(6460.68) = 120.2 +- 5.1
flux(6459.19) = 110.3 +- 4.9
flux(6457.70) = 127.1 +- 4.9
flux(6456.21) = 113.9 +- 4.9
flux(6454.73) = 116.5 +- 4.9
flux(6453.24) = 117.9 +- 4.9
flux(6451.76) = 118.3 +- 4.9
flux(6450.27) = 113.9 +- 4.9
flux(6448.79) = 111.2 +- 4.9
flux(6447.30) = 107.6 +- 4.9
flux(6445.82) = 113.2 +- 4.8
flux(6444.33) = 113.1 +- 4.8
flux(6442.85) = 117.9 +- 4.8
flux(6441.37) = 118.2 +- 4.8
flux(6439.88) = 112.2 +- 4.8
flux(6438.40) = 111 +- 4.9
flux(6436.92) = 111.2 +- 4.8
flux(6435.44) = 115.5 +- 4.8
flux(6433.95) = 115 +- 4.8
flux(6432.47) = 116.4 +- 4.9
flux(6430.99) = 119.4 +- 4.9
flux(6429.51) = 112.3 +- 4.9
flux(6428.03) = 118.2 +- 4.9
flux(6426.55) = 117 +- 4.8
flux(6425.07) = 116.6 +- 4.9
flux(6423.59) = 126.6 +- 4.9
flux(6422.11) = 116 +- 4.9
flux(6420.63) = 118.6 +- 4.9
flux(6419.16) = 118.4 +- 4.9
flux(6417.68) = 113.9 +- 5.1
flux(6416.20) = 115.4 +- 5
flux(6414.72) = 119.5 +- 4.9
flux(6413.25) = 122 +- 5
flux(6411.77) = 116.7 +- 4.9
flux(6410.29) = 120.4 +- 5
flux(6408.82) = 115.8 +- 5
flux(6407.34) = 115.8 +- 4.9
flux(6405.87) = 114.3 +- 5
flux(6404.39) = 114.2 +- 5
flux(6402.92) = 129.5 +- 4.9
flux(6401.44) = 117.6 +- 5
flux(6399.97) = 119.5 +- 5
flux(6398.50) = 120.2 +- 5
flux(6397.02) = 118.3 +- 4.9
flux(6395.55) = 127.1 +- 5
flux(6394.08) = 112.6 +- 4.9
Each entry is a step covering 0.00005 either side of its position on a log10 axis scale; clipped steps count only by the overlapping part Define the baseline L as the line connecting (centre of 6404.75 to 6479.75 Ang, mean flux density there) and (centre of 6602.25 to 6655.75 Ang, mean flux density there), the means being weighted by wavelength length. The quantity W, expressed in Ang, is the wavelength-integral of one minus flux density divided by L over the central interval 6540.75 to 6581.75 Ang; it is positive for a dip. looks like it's 3.5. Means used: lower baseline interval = 116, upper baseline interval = 112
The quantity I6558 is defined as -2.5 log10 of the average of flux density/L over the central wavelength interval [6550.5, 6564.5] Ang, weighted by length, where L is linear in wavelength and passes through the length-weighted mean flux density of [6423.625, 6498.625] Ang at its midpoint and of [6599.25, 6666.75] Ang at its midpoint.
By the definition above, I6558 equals 0.17 mag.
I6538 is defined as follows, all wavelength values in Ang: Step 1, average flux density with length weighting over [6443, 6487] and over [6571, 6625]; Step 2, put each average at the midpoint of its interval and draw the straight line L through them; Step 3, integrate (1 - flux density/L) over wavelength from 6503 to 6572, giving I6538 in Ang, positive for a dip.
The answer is 2.6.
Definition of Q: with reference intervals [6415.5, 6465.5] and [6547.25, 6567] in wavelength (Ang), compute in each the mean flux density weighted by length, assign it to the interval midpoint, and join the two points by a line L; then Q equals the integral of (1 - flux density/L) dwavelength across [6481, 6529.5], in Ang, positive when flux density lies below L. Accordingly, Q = -3.5 Ang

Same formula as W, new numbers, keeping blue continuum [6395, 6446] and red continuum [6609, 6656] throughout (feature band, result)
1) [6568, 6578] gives 0.6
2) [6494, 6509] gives 0.2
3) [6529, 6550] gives 0.4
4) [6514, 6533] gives 0.3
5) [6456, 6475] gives 0.2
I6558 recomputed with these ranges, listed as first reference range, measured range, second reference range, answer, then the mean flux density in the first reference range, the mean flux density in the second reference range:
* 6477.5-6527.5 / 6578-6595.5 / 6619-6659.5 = 0.02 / 114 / 113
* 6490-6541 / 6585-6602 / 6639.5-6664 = 0.02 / 113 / 111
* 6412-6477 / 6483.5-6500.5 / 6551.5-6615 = 0.01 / 116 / 106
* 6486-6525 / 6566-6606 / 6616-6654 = 0.03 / 114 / 113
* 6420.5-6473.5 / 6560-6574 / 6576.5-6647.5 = 0.21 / 115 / 112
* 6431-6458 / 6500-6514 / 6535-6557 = -0.04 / 115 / 110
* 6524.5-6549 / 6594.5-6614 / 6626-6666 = 0.01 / 112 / 112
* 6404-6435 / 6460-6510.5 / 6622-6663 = 0.01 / 117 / 112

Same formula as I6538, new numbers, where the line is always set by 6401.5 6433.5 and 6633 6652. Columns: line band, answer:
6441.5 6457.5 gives 0.29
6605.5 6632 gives 0.13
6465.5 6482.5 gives 0.16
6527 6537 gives 0.10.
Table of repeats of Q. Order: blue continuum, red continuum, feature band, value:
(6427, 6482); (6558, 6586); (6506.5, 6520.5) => -0.8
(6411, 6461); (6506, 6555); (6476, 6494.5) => 0.0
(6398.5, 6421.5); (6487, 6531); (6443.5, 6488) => 0.1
